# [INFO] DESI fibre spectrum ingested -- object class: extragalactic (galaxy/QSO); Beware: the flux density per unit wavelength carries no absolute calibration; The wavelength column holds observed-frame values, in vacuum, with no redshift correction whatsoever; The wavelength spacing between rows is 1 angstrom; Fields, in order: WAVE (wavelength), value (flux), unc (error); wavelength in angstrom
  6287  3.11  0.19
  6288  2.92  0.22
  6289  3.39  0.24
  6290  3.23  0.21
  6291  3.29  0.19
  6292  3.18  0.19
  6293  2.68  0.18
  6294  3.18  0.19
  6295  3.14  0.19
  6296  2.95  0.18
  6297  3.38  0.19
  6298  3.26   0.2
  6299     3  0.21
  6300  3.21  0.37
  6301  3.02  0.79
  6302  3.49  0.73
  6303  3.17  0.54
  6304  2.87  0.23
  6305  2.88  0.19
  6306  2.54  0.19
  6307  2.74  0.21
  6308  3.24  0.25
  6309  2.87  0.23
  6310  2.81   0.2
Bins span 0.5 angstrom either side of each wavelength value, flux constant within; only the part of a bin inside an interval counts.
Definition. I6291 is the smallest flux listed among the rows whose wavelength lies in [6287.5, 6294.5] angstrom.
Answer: 2.68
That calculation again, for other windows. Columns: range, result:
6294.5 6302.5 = 2.95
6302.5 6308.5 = 2.54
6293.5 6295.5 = 3.14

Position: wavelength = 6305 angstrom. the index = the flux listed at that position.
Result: 2.88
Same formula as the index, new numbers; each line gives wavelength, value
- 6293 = 2.68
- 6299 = 3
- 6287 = 3.11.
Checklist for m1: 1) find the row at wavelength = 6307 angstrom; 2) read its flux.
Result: 2.74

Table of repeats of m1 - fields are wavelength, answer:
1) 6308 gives 3.24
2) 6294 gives 3.18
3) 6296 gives 2.95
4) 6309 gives 2.87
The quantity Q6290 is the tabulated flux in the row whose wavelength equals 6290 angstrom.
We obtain 3.23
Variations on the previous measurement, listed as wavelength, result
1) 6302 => 3.49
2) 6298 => 3.26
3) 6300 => 3.21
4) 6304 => 2.87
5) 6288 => 2.92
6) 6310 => 2.81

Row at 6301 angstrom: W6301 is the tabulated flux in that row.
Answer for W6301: 3.02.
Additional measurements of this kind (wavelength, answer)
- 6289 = 3.39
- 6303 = 3.17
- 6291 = 3.29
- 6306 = 2.54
